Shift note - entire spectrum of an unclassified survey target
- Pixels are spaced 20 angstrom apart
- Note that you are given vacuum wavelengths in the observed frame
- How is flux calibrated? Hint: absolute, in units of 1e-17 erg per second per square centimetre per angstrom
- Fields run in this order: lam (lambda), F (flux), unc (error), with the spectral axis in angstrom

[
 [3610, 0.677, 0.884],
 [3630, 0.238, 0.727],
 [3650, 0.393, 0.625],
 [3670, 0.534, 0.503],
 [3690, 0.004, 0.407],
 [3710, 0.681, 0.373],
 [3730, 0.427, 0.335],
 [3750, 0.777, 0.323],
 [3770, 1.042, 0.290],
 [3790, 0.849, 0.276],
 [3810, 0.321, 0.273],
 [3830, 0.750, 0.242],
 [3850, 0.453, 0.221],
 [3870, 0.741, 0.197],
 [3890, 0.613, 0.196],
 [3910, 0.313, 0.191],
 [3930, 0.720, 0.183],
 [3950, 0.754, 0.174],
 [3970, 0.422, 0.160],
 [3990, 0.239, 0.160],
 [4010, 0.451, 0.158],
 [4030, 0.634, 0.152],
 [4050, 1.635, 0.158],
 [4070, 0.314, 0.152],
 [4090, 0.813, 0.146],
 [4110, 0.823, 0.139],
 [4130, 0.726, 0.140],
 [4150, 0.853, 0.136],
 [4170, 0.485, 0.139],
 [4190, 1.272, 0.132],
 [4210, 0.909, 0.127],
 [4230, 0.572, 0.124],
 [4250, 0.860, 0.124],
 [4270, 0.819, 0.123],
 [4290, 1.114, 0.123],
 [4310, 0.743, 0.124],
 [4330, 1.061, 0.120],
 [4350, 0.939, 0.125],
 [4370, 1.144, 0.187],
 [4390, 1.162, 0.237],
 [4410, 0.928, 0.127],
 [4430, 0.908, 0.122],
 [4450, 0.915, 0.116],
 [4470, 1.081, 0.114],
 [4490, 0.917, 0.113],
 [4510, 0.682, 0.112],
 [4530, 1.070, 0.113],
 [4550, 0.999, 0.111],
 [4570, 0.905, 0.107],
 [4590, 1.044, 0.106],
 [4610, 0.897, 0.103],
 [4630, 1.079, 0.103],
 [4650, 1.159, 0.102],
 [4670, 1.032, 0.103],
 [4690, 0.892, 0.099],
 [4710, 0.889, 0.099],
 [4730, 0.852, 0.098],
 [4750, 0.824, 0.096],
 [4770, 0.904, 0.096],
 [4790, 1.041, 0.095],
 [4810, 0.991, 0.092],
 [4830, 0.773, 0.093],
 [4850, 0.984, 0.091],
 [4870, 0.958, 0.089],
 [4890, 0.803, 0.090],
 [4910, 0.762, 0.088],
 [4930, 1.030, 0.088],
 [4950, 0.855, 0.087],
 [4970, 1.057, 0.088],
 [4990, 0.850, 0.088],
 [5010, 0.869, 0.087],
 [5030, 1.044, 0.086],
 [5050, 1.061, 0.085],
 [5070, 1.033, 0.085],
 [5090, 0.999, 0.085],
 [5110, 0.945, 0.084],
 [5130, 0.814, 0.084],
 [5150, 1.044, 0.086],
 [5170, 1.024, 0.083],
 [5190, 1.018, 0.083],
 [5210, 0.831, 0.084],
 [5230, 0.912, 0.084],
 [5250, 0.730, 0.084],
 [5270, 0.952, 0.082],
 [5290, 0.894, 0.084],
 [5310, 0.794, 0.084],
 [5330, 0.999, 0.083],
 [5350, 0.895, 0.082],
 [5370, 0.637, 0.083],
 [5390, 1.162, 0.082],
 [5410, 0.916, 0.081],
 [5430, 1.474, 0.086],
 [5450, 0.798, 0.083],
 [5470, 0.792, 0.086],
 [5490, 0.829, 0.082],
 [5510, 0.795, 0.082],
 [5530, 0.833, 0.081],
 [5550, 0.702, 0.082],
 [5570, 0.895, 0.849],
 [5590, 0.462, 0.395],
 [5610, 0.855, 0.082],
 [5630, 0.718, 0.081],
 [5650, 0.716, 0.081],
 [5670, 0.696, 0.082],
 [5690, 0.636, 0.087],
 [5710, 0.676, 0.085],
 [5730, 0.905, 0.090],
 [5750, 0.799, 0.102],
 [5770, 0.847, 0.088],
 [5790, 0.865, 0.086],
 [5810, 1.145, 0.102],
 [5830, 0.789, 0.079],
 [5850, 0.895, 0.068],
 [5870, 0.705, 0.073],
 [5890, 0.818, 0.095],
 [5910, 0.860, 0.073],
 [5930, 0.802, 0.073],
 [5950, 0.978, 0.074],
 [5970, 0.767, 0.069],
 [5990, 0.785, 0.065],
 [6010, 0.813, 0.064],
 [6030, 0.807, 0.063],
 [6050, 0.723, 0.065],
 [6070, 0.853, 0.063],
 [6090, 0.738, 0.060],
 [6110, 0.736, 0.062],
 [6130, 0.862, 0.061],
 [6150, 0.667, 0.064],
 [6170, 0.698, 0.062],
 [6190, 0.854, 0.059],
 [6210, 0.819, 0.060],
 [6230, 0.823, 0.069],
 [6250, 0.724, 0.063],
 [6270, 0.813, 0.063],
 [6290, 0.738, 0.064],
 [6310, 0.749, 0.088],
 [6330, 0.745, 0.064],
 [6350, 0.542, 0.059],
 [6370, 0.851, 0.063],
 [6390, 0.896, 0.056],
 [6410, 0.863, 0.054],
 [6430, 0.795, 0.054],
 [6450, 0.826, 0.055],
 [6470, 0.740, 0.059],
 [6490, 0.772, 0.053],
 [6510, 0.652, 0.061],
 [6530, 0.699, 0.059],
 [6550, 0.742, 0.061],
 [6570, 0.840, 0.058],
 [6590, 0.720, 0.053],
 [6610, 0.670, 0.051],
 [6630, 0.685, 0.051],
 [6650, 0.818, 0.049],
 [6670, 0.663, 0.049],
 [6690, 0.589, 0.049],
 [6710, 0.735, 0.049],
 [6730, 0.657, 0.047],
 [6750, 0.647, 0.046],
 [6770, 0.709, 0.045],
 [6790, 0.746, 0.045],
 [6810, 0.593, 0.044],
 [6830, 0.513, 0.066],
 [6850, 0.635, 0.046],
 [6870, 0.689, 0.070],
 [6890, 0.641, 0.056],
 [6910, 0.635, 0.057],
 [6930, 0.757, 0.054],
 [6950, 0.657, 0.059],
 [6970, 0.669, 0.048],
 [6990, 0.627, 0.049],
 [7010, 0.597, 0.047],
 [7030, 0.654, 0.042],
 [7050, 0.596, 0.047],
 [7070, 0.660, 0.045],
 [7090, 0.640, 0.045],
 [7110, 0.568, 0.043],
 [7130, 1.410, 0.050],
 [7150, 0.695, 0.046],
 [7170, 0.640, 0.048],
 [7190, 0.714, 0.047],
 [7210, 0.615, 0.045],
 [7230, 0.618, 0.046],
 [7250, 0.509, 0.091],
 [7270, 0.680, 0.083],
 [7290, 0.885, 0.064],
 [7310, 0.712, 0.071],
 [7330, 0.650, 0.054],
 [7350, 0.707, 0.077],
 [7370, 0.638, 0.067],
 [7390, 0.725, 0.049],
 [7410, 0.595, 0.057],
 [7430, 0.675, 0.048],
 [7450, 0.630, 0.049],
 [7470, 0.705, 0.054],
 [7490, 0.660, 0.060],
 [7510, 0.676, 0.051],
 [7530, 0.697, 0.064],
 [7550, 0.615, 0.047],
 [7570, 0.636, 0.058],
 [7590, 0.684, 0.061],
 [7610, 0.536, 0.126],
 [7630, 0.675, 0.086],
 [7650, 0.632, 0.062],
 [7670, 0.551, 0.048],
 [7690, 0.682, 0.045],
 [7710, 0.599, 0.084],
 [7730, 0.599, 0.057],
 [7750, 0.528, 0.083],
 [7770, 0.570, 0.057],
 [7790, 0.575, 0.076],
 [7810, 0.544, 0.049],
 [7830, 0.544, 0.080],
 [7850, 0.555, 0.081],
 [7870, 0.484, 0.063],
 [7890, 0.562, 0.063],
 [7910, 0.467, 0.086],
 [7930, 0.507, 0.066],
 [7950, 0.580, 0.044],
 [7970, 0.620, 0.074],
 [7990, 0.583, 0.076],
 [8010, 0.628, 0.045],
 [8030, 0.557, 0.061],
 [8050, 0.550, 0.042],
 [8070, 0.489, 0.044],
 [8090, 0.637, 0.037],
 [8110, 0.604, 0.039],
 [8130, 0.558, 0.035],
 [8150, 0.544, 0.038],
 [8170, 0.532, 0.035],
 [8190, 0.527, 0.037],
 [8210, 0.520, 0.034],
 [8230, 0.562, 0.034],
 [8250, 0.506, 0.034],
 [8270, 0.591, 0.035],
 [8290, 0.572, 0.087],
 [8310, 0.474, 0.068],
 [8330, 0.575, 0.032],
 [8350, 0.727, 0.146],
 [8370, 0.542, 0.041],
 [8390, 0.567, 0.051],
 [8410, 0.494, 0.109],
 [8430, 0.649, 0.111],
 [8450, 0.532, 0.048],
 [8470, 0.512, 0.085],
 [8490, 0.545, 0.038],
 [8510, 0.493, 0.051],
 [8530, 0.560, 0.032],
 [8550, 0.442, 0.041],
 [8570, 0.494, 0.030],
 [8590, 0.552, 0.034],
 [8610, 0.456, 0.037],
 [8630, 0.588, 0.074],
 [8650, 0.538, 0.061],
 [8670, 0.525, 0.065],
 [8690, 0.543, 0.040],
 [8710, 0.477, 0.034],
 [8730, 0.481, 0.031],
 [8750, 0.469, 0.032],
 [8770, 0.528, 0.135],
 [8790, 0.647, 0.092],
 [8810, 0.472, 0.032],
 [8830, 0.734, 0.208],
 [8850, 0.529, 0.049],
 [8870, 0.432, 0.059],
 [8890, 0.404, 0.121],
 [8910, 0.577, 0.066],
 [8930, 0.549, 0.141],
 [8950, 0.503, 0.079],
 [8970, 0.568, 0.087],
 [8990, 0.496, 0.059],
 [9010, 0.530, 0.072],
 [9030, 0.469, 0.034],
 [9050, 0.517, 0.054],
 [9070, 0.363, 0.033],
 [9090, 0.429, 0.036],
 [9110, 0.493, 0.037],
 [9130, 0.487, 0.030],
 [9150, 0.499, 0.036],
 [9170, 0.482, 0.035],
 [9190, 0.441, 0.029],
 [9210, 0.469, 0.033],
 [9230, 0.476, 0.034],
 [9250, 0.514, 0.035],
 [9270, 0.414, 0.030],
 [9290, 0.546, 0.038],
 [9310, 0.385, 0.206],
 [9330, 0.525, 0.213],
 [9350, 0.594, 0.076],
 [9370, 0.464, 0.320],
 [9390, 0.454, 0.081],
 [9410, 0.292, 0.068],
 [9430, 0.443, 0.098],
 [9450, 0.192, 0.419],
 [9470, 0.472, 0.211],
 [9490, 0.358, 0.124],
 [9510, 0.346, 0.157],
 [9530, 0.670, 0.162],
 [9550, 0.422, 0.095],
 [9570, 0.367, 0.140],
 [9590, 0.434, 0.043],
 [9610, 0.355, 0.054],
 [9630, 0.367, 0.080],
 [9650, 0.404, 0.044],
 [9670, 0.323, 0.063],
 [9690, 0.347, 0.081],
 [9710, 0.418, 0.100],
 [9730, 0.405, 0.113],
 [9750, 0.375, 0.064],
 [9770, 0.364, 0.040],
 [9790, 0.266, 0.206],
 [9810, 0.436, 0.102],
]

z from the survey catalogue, 0.09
